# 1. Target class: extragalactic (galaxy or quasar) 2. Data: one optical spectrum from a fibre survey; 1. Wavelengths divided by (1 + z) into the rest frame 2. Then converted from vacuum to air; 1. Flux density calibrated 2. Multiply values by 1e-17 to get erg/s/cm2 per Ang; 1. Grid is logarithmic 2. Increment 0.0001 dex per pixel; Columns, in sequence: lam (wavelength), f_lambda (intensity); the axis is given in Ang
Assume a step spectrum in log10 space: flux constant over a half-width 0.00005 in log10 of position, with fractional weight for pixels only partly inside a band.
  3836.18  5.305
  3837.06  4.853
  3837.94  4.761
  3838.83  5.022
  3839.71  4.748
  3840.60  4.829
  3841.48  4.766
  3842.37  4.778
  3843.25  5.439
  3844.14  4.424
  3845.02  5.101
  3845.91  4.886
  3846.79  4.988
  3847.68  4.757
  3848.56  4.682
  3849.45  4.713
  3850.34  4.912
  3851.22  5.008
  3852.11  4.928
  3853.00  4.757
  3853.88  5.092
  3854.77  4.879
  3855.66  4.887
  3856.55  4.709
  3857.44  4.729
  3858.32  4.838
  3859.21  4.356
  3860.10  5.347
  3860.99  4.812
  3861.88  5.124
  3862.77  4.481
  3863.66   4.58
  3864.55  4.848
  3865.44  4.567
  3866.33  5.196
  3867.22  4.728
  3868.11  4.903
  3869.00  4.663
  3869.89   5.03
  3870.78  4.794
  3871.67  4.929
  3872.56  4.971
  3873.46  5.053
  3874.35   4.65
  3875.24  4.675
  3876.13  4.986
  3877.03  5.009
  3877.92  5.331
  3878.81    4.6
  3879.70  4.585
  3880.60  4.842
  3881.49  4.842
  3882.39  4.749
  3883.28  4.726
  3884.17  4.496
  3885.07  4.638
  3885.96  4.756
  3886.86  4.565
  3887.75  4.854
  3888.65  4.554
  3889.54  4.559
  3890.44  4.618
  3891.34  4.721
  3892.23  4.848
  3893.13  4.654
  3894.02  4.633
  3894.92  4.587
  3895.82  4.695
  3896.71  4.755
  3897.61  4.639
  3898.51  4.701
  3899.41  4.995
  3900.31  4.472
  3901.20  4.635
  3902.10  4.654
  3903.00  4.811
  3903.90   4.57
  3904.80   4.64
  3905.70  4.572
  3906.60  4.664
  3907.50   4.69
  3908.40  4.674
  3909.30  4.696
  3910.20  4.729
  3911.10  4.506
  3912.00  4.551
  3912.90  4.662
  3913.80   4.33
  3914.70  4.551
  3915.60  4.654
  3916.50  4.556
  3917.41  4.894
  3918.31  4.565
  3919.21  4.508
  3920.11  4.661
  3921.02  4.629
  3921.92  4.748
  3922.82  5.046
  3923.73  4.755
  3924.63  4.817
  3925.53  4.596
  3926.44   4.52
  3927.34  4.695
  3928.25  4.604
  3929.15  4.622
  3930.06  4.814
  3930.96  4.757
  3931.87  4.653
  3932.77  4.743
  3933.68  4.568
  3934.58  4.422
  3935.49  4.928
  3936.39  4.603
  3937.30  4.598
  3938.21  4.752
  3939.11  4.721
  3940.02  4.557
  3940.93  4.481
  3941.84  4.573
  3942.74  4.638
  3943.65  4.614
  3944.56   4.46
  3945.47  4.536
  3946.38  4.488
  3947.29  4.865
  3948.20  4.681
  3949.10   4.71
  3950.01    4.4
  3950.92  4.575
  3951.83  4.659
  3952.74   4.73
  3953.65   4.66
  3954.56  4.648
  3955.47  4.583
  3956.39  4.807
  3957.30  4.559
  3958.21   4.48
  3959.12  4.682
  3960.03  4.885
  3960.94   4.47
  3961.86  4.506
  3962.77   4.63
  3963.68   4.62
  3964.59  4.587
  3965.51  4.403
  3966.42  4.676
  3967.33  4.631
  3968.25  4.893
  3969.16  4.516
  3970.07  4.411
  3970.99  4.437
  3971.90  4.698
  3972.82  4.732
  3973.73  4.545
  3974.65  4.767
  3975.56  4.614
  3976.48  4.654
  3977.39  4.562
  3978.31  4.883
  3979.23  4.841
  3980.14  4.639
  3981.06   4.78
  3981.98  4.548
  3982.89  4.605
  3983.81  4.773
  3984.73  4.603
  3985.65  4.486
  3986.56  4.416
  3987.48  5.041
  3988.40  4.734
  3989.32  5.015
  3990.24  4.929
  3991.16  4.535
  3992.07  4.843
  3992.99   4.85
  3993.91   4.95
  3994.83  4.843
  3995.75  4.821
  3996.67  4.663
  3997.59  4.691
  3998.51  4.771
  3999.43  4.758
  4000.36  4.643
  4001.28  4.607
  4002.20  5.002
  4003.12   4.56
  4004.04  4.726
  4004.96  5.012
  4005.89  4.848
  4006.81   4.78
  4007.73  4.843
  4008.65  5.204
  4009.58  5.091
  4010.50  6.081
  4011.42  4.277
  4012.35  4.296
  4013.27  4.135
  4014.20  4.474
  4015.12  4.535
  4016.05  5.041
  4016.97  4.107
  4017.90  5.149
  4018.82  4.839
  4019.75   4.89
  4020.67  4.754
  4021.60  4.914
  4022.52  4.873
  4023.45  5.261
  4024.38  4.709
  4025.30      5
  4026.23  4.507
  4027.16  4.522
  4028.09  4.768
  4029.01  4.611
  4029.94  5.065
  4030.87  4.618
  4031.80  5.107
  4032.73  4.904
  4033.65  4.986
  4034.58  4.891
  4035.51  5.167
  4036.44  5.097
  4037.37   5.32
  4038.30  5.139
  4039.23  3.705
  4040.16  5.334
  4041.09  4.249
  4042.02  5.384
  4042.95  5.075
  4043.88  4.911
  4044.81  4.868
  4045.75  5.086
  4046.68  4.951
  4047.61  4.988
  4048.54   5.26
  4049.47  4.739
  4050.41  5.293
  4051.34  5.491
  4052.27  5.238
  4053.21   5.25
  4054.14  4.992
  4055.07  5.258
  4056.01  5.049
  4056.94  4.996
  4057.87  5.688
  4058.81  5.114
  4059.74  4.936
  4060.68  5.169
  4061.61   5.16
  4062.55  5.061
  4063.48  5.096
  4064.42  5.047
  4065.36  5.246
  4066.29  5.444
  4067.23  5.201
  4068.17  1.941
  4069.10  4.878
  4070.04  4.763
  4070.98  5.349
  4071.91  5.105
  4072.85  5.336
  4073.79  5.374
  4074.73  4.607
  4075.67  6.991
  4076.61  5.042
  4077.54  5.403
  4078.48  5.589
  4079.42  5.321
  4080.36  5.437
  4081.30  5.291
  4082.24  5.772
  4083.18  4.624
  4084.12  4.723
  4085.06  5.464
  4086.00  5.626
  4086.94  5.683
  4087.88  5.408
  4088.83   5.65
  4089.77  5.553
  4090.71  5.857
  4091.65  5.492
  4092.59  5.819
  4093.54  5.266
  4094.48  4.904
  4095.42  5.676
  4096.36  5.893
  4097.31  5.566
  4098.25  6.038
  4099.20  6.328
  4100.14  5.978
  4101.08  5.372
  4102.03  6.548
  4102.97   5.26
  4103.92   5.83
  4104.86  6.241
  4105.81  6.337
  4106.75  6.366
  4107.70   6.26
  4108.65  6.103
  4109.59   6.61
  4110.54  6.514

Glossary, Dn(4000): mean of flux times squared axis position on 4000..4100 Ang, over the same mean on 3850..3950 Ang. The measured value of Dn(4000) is 1.2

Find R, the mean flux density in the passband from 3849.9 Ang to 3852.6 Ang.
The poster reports 4.95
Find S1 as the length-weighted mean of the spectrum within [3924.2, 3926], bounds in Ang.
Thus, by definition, 4.7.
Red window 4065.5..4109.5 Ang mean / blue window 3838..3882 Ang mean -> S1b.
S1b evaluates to 1.13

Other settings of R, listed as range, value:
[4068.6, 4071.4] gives 4.95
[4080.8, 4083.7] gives 5.22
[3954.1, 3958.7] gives 4.61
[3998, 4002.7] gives 4.75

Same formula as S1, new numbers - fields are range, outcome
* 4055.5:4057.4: 5.02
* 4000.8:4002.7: 4.81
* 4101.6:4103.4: 5.92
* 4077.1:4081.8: 5.41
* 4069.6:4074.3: 5.18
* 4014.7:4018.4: 4.71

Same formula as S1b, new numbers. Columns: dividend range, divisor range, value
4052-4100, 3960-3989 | 1.14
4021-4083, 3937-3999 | 1.08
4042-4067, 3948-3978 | 1.11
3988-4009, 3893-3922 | 1.04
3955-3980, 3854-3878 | 0.96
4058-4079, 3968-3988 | 1.09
